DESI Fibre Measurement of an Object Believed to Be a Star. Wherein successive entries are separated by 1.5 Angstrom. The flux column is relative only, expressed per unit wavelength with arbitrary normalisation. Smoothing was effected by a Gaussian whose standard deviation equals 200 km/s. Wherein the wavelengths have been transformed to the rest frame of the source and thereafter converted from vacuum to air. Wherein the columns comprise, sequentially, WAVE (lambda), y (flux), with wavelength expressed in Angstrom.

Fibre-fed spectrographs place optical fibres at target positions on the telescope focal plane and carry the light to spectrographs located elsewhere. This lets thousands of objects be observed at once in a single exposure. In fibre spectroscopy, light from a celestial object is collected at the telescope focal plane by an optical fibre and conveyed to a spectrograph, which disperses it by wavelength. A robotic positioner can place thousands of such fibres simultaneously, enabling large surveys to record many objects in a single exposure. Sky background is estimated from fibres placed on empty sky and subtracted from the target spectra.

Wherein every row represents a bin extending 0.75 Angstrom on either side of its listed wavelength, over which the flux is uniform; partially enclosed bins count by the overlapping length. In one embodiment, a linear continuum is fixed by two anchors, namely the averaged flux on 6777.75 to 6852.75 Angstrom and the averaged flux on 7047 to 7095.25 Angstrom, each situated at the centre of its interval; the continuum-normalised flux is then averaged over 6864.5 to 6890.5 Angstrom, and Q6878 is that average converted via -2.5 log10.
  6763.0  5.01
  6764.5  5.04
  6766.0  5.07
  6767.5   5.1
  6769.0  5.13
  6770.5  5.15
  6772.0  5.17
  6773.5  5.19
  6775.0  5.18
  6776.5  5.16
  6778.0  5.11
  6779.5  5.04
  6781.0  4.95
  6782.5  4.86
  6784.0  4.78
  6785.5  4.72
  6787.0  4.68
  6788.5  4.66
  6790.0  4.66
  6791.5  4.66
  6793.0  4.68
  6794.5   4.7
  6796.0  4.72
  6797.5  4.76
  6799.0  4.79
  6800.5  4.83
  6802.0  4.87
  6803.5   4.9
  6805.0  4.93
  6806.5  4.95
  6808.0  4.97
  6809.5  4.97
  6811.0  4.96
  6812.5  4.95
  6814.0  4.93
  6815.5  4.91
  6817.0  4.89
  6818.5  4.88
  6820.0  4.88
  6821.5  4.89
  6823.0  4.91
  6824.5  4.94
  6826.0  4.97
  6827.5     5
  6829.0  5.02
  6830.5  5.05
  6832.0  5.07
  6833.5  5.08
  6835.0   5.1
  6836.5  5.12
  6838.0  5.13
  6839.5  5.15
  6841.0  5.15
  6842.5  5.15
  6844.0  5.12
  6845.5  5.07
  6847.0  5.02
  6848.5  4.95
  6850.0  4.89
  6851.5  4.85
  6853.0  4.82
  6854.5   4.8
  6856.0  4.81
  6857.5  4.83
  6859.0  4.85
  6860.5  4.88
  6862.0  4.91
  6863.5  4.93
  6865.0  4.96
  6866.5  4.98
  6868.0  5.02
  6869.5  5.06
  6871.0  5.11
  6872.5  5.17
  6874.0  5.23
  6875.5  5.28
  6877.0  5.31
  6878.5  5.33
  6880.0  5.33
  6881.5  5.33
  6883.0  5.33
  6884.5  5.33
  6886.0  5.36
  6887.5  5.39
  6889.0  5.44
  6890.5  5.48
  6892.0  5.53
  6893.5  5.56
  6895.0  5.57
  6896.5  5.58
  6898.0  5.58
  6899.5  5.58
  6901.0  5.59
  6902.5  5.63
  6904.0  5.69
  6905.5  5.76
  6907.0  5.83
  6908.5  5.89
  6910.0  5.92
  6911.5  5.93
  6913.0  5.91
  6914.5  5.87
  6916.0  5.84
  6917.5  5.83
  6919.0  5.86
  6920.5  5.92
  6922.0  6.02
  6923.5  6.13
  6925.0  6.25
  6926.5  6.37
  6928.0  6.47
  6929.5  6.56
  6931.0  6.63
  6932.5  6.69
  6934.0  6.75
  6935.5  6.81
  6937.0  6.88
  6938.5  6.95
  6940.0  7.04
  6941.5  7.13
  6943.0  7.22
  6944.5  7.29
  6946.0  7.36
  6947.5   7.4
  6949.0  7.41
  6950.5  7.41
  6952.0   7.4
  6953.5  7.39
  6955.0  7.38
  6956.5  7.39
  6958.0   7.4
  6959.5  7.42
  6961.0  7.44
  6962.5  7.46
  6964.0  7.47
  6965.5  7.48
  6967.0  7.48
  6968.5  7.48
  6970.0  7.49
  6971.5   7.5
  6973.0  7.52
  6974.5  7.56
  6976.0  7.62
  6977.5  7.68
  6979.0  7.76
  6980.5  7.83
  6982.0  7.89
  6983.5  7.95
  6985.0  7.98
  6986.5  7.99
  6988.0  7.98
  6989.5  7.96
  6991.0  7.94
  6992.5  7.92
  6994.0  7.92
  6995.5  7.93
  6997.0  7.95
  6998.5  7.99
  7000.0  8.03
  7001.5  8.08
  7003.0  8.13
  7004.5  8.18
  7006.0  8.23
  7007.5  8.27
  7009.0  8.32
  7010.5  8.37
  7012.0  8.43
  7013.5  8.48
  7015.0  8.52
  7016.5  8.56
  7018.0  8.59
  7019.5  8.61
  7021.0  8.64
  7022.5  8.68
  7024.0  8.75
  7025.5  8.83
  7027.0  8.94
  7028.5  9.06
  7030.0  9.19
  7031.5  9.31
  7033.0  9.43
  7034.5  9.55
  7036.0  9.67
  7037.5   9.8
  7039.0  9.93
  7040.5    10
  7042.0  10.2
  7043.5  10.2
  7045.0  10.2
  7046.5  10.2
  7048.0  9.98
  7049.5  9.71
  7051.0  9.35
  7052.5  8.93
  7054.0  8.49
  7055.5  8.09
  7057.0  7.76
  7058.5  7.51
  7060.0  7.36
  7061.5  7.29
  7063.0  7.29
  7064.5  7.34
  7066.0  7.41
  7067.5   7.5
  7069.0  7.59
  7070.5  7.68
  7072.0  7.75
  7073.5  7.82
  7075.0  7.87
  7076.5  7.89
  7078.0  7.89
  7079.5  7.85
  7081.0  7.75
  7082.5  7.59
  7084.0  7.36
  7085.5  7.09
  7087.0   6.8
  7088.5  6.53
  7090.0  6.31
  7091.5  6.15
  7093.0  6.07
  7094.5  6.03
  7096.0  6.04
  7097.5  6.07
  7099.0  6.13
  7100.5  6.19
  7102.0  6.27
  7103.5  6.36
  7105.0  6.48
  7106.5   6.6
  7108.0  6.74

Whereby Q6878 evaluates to 0.07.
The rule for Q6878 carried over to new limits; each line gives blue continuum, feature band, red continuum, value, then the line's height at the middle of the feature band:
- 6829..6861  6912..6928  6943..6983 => 0.097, 6.58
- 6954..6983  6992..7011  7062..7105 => -0.100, 7.39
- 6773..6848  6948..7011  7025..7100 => -0.099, 7.08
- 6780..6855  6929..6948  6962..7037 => 0.021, 7.11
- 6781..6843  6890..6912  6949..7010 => 0.134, 6.42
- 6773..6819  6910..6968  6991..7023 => 0.056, 7.17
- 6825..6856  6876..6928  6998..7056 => 0.114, 6.33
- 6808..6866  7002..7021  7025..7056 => 0.057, 8.85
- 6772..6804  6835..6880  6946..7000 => 0.172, 5.91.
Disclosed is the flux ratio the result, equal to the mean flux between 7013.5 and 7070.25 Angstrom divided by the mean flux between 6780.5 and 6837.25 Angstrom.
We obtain 1.80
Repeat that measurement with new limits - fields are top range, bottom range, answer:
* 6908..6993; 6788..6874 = 1.43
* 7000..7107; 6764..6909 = 1.59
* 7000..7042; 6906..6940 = 1.41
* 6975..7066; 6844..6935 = 1.55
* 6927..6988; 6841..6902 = 1.42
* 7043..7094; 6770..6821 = 1.61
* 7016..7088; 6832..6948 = 1.51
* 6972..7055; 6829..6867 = 1.73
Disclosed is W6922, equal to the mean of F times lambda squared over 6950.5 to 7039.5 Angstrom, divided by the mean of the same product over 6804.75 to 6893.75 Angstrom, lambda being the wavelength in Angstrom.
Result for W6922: 1.68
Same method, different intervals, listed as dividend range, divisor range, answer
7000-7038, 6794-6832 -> 1.89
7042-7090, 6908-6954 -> 1.27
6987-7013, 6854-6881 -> 1.67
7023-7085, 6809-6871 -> 1.84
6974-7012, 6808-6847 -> 1.67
